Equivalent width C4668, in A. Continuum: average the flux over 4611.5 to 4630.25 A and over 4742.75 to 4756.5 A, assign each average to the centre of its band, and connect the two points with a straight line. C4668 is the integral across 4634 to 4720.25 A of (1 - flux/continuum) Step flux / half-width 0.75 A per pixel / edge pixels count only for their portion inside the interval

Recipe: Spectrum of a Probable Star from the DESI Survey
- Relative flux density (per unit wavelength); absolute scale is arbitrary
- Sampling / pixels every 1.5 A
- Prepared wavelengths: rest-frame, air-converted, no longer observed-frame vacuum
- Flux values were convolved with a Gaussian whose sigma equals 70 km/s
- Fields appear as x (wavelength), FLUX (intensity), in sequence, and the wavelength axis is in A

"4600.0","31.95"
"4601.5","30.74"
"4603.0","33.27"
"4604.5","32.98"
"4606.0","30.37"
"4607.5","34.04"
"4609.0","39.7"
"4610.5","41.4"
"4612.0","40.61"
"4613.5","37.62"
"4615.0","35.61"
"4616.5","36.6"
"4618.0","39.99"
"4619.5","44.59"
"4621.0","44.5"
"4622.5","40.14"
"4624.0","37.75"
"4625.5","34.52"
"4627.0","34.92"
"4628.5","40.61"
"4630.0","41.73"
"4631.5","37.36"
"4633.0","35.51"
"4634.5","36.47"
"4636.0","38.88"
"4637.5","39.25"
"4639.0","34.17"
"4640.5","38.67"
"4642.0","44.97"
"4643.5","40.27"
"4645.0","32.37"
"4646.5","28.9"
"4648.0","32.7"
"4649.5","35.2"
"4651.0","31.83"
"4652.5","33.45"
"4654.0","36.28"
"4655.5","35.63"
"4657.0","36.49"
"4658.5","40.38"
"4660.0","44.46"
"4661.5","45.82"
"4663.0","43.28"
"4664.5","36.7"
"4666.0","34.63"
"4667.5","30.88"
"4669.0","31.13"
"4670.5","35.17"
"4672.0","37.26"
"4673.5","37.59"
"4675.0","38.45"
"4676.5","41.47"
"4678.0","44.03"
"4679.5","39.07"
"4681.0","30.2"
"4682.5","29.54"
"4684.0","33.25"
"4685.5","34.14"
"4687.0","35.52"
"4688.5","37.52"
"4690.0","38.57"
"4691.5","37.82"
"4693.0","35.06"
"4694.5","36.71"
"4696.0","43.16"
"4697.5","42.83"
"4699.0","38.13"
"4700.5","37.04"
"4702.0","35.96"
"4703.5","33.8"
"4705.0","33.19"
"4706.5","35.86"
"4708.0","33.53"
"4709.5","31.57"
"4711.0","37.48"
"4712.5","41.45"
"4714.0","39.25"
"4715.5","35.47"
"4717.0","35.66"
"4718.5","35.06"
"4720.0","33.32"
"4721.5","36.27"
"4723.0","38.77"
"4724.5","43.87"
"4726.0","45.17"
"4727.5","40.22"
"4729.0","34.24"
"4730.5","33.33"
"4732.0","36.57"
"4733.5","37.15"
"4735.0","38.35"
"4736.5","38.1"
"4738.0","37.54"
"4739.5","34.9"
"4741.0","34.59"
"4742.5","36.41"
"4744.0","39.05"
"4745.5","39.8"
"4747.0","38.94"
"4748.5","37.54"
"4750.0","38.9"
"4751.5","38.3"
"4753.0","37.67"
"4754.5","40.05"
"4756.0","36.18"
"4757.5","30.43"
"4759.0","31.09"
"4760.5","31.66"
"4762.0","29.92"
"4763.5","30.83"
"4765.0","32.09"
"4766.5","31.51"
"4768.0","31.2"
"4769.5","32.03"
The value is 4.7 A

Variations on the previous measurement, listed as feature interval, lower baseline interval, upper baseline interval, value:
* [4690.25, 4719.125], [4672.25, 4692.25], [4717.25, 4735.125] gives 0.3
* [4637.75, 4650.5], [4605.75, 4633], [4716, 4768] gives 0.7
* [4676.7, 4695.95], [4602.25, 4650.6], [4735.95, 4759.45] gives 0.4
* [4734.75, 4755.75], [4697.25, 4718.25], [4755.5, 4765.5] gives -3.1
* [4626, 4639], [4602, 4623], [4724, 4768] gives -0.1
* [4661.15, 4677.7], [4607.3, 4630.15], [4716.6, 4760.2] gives 0.3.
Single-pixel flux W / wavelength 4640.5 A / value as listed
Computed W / 38.67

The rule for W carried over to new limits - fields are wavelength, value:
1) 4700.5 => 37.04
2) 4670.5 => 35.17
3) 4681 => 30.2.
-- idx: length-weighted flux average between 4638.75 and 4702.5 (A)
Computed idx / 36.9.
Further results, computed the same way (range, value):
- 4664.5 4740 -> 36.7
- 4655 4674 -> 37.7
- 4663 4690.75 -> 36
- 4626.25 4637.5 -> 38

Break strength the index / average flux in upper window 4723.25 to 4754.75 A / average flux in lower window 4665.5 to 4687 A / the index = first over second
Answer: 1.1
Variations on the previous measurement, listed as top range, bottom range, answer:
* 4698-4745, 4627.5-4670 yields 1.00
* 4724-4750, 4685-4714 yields 1.03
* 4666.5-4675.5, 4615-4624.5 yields 0.87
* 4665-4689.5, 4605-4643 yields 0.93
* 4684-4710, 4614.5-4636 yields 0.94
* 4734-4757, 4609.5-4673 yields 1.00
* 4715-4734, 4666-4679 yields 1.01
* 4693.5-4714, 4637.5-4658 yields 1.04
